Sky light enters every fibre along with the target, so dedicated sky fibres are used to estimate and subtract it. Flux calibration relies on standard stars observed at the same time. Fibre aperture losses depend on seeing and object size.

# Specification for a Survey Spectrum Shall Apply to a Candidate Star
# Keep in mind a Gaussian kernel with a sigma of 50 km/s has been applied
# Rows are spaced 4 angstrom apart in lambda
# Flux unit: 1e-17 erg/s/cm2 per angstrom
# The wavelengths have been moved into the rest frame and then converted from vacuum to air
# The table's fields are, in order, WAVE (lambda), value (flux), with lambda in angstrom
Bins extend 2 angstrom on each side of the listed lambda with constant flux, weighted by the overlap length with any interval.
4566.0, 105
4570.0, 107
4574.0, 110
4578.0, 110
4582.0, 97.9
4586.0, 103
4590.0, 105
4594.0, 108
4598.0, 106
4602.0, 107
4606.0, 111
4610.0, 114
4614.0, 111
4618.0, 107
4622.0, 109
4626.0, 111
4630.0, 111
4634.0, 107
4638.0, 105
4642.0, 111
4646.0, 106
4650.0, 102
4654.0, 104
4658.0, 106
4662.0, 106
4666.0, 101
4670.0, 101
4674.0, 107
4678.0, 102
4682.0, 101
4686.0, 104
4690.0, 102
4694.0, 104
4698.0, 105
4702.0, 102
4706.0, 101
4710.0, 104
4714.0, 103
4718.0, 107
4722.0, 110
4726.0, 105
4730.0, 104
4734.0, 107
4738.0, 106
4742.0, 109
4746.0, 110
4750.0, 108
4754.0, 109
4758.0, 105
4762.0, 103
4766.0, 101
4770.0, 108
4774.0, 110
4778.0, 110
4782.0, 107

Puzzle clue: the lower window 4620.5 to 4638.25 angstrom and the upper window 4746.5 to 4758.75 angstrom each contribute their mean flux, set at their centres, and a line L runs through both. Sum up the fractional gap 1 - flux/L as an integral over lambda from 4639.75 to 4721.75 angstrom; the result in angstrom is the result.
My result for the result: 3.3 angstrom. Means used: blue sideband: 109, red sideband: 108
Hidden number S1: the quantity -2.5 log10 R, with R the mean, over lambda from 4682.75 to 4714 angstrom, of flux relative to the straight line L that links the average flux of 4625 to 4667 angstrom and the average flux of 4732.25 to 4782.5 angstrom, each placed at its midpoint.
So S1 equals 0.038 mag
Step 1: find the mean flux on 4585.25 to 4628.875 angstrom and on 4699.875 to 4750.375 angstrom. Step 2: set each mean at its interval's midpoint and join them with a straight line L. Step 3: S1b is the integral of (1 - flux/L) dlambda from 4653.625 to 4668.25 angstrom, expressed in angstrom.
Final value 0.4 angstrom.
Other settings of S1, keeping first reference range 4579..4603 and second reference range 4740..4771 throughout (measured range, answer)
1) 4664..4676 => 0.03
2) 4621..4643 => -0.04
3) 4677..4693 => 0.04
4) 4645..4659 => 0.01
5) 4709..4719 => 0.02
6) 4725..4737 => 0.01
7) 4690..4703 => 0.02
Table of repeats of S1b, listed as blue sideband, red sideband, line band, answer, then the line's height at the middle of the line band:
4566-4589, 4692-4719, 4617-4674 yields -0.9 angstrom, 104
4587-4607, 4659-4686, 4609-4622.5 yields -0.5 angstrom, 106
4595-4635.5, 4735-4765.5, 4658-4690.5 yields 1.5 angstrom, 108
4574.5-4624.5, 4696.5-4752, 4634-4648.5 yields 0.0 angstrom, 107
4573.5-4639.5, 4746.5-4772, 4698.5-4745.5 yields 0.4 angstrom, 106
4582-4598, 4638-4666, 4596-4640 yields -1.7 angstrom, 105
